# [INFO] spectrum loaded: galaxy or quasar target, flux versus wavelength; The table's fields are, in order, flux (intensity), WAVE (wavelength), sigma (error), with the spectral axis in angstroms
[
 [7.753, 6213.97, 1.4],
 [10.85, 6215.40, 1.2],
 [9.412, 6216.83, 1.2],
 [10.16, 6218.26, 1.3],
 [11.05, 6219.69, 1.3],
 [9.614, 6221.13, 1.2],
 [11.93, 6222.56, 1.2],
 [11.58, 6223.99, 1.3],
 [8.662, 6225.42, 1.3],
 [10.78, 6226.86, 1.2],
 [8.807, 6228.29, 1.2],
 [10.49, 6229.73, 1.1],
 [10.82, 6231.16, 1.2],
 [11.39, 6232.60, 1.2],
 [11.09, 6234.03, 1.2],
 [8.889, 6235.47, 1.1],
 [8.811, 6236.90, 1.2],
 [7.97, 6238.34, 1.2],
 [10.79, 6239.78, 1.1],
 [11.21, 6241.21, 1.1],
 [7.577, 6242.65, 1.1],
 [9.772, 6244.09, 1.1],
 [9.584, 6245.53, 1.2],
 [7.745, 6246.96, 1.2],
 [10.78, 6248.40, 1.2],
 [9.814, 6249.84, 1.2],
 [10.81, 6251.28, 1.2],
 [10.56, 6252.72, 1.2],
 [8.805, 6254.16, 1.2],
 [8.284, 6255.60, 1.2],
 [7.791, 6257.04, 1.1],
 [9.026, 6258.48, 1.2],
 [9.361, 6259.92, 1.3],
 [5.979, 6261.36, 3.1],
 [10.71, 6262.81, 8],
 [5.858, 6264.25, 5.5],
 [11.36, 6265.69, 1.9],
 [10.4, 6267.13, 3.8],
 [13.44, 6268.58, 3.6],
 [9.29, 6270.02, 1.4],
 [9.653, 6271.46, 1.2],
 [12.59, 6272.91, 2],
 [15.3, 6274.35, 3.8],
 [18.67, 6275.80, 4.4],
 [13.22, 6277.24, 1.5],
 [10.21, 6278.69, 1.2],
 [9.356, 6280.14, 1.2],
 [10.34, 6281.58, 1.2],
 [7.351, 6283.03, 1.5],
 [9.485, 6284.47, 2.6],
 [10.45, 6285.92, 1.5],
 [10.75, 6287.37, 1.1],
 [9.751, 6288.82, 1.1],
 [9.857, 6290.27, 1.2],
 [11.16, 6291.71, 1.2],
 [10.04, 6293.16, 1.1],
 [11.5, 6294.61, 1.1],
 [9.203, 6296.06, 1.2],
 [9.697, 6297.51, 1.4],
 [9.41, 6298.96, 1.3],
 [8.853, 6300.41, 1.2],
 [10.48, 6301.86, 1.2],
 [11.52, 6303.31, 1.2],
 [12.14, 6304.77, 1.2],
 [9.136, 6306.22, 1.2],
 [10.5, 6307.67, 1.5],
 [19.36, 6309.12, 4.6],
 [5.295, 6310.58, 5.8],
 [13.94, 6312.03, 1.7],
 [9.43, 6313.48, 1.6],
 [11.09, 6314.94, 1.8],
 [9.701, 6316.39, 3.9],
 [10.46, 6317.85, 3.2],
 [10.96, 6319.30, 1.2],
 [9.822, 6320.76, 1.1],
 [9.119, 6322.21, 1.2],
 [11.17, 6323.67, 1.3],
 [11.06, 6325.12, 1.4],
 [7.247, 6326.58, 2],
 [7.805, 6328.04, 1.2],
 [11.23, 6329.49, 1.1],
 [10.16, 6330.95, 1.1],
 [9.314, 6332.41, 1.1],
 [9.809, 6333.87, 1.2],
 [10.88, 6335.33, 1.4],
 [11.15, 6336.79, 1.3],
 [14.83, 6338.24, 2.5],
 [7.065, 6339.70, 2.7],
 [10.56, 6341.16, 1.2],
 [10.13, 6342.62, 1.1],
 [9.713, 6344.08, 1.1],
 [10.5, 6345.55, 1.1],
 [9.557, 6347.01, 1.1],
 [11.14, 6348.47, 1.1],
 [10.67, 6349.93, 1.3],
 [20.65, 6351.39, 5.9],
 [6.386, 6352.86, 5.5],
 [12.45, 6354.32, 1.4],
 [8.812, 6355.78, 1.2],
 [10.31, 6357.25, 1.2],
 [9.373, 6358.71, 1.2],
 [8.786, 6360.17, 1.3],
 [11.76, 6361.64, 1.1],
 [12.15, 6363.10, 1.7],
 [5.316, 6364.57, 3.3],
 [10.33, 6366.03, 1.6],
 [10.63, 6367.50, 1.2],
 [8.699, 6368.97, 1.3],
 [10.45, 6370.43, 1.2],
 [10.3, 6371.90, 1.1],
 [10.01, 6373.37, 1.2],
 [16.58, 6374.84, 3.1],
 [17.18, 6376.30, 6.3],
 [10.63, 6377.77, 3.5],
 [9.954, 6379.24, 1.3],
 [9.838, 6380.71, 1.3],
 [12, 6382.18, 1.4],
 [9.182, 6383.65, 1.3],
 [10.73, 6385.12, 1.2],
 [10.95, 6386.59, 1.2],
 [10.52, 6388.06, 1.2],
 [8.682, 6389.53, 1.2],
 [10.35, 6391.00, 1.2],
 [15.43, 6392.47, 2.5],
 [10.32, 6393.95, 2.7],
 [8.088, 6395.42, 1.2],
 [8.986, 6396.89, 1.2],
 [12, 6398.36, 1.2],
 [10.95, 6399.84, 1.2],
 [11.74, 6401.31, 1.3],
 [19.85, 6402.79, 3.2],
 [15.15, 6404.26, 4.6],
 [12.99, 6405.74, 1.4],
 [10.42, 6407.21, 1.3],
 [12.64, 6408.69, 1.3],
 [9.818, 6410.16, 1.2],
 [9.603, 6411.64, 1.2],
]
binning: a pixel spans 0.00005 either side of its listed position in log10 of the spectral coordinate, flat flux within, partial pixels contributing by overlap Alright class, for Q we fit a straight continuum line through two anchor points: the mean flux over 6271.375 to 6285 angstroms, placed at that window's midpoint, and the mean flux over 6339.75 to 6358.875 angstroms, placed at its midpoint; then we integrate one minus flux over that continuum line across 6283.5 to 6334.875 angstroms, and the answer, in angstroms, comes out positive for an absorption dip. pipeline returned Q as 4.48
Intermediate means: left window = 11.7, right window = 10.7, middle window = 10.3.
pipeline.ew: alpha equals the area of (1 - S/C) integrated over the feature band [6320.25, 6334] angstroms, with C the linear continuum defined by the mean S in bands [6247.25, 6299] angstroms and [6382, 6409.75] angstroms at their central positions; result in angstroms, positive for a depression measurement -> 1.5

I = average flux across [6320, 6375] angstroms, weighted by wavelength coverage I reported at 10.4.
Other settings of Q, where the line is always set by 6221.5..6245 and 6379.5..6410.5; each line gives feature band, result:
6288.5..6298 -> 0.3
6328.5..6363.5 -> 1.1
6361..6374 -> 1.5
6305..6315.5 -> -0.6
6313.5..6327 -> 0.9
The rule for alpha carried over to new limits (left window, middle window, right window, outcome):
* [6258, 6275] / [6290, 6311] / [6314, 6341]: -0.90 angstroms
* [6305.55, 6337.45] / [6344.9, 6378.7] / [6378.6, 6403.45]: -0.50 angstroms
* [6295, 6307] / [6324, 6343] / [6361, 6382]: 0.73 angstroms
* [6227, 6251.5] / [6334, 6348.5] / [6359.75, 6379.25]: 0.31 angstroms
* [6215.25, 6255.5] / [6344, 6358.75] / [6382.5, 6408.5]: 0.19 angstroms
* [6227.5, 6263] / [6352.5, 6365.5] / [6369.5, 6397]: 1.47 angstroms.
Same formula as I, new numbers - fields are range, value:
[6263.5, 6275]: 11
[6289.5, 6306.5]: 10.3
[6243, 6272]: 9.43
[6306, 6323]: 10.8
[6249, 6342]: 10.4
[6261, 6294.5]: 10.7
